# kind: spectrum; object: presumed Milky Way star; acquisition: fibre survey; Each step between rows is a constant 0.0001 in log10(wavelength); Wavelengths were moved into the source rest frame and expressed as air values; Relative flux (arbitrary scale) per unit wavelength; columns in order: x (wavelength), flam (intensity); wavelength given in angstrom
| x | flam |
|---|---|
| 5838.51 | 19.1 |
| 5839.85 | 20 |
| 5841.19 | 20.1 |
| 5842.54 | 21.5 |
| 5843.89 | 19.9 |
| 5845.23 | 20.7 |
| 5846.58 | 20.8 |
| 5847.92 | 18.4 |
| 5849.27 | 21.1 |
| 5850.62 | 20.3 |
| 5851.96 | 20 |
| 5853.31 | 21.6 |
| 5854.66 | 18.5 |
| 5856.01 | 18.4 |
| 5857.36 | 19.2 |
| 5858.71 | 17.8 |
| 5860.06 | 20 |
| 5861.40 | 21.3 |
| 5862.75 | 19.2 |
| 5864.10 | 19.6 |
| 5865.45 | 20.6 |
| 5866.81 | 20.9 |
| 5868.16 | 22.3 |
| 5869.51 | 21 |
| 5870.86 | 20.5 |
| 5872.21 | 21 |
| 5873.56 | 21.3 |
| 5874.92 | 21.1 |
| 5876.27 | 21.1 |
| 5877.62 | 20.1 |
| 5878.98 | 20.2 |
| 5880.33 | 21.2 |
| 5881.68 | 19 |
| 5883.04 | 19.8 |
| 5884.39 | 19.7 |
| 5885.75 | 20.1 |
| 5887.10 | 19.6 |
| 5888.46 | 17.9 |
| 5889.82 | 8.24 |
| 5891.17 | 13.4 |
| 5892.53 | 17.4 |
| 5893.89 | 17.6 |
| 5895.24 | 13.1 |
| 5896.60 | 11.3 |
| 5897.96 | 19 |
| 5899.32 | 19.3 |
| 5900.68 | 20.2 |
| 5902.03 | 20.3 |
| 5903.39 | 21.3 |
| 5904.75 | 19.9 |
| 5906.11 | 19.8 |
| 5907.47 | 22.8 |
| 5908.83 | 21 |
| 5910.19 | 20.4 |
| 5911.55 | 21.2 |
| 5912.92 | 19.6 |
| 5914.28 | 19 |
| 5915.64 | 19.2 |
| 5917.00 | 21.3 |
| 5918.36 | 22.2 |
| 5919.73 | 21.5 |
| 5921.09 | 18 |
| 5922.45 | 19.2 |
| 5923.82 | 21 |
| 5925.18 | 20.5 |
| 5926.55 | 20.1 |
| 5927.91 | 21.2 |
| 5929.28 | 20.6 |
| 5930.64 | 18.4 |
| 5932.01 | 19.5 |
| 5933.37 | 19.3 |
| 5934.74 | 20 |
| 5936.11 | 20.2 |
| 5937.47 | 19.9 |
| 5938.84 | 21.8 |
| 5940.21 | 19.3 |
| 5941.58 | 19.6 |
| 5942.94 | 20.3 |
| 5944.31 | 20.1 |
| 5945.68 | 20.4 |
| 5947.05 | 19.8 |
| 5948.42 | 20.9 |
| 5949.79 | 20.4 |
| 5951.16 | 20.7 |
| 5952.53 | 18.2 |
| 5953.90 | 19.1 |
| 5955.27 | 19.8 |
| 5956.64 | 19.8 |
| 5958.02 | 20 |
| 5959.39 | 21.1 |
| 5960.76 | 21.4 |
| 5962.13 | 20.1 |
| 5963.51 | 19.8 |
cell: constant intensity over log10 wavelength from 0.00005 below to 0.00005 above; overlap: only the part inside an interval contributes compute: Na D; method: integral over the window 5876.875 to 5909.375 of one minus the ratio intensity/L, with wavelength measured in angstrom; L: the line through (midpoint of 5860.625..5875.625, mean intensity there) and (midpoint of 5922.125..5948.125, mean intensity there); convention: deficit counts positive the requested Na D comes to 3.3 angstrom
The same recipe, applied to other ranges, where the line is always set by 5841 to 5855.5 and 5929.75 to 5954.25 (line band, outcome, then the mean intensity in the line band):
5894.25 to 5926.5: 0.7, 19.6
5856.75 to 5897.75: 2.6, 18.8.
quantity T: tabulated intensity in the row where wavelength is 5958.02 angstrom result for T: 20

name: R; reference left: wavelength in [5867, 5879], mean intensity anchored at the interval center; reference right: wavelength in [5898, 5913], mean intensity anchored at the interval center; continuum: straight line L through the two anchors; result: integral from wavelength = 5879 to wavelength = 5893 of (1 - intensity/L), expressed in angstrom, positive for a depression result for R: 2.05 angstrom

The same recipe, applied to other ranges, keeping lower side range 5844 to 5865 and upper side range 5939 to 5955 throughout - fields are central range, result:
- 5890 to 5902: 2.2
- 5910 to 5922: -0.2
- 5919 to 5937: 0.0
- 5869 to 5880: -0.5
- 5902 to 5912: -0.5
